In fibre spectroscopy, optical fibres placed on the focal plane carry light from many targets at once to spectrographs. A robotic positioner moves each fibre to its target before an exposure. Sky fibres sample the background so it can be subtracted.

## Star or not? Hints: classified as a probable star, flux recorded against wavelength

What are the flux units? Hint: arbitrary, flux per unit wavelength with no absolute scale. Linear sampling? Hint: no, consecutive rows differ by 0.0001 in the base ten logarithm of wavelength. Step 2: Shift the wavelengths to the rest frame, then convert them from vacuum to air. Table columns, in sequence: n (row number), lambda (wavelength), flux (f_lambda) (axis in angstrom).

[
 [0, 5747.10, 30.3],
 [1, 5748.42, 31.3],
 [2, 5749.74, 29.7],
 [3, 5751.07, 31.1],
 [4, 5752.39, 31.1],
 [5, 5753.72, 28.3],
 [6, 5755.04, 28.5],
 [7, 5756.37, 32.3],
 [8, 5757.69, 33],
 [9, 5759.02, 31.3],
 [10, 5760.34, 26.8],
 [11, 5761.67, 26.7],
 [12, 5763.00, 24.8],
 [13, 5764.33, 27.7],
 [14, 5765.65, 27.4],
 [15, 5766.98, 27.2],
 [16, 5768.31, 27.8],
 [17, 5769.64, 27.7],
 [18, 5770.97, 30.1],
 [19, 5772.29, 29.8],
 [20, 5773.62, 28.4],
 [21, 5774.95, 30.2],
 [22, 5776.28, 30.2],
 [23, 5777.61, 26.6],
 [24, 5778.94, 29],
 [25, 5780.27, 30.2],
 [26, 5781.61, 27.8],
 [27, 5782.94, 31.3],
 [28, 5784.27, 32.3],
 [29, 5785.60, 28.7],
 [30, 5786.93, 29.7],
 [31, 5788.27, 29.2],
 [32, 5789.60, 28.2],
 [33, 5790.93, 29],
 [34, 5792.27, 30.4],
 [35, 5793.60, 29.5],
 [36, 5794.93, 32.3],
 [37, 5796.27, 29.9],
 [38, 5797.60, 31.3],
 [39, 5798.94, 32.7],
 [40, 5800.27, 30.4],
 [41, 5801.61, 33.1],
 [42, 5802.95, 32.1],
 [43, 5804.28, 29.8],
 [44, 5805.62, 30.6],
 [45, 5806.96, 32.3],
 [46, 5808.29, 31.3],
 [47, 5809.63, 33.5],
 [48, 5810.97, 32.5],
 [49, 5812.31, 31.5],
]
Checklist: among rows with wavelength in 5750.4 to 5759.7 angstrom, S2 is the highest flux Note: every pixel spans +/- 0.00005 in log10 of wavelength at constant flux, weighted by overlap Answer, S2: 33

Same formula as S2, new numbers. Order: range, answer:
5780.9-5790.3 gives 32.3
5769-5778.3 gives 30.2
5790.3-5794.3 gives 30.4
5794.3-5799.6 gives 32.7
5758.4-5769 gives 31.3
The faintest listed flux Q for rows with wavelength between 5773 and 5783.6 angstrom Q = 26.6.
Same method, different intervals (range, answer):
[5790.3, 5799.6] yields 29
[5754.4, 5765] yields 24.8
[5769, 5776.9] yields 27.7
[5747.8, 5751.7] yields 29.7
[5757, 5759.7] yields 31.3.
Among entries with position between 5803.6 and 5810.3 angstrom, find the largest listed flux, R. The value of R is 33.5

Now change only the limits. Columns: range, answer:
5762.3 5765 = 27.7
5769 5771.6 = 30.1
